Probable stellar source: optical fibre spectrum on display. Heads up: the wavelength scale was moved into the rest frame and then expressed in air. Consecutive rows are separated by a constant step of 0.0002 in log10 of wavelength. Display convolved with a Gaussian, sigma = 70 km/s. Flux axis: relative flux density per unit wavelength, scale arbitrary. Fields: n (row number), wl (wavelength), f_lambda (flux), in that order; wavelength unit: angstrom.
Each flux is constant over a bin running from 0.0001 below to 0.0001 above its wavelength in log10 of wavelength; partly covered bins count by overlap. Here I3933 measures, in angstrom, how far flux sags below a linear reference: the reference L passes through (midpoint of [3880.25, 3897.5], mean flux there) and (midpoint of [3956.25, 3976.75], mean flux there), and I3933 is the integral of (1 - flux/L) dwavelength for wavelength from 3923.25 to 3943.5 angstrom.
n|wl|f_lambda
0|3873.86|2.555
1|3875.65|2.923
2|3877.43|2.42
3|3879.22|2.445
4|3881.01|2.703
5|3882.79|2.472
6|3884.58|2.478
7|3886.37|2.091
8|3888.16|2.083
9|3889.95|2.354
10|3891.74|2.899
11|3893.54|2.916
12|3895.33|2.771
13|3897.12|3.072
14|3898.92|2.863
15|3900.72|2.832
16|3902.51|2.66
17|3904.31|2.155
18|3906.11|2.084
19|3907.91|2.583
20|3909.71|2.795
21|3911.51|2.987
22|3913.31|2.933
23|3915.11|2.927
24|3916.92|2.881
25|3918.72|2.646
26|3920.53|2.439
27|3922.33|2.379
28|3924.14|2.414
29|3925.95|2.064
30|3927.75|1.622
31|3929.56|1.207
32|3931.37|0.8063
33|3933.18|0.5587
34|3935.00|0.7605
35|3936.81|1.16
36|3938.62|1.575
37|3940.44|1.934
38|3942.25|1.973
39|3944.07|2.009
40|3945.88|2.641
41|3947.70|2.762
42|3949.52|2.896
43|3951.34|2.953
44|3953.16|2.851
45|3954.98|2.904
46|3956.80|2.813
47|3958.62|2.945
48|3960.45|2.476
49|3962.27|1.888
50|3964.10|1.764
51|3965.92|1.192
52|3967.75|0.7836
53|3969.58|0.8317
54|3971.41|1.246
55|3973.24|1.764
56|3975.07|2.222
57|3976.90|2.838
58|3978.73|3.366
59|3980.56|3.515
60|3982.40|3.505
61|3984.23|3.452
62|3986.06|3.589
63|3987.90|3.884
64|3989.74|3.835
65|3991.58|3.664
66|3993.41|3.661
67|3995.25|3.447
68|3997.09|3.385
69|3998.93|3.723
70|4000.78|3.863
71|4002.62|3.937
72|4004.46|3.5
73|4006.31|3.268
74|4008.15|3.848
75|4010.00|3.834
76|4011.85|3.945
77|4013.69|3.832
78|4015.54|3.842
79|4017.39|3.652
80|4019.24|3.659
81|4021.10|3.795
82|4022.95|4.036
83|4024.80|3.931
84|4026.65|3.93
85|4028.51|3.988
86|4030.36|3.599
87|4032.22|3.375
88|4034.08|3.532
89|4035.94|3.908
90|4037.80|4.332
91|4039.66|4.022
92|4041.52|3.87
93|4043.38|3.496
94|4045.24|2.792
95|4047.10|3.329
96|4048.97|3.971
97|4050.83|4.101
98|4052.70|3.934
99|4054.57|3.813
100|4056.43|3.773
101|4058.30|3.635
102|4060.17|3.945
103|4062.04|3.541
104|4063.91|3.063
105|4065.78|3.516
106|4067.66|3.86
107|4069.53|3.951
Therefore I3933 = 6.4 angstrom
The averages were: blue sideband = 2.57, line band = 1.47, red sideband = 1.83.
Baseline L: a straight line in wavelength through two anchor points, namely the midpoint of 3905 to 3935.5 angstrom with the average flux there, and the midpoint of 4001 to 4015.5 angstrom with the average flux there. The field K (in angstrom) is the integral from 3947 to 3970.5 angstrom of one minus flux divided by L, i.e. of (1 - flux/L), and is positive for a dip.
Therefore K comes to 4.8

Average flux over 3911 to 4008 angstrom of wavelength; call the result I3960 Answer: 2.55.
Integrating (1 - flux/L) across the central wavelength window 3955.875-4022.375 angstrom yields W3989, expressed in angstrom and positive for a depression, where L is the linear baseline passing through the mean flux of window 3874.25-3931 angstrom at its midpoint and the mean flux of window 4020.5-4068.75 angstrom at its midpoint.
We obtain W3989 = 4.0 angstrom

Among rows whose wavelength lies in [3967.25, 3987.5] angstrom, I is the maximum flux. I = 3.589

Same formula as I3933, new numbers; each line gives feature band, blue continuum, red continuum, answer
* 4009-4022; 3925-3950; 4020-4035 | -1.1 angstrom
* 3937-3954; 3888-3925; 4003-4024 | 4.0 angstrom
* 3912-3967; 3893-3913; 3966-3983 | 6.1 angstrom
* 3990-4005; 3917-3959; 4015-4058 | -2.7 angstrom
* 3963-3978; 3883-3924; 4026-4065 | 7.3 angstrom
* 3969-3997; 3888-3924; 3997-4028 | 3.7 angstrom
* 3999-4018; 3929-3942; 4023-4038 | -3.3 angstrom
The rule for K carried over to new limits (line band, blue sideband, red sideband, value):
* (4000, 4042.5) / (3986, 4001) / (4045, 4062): -1.3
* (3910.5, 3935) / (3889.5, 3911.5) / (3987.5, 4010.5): 6.7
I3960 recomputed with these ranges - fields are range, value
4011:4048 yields 3.74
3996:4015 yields 3.71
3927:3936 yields 0.981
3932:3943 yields 1.3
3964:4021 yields 3.16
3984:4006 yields 3.66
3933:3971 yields 2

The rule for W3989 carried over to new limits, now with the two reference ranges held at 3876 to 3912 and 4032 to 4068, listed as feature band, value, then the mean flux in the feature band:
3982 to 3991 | -1.17 angstrom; 3.66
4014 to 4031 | -1.61 angstrom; 3.83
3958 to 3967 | 3.12 angstrom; 2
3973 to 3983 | 0.82 angstrom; 2.92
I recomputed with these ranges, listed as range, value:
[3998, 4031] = 4.036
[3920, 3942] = 2.439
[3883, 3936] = 3.072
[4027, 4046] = 4.332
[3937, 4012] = 3.945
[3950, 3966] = 2.953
